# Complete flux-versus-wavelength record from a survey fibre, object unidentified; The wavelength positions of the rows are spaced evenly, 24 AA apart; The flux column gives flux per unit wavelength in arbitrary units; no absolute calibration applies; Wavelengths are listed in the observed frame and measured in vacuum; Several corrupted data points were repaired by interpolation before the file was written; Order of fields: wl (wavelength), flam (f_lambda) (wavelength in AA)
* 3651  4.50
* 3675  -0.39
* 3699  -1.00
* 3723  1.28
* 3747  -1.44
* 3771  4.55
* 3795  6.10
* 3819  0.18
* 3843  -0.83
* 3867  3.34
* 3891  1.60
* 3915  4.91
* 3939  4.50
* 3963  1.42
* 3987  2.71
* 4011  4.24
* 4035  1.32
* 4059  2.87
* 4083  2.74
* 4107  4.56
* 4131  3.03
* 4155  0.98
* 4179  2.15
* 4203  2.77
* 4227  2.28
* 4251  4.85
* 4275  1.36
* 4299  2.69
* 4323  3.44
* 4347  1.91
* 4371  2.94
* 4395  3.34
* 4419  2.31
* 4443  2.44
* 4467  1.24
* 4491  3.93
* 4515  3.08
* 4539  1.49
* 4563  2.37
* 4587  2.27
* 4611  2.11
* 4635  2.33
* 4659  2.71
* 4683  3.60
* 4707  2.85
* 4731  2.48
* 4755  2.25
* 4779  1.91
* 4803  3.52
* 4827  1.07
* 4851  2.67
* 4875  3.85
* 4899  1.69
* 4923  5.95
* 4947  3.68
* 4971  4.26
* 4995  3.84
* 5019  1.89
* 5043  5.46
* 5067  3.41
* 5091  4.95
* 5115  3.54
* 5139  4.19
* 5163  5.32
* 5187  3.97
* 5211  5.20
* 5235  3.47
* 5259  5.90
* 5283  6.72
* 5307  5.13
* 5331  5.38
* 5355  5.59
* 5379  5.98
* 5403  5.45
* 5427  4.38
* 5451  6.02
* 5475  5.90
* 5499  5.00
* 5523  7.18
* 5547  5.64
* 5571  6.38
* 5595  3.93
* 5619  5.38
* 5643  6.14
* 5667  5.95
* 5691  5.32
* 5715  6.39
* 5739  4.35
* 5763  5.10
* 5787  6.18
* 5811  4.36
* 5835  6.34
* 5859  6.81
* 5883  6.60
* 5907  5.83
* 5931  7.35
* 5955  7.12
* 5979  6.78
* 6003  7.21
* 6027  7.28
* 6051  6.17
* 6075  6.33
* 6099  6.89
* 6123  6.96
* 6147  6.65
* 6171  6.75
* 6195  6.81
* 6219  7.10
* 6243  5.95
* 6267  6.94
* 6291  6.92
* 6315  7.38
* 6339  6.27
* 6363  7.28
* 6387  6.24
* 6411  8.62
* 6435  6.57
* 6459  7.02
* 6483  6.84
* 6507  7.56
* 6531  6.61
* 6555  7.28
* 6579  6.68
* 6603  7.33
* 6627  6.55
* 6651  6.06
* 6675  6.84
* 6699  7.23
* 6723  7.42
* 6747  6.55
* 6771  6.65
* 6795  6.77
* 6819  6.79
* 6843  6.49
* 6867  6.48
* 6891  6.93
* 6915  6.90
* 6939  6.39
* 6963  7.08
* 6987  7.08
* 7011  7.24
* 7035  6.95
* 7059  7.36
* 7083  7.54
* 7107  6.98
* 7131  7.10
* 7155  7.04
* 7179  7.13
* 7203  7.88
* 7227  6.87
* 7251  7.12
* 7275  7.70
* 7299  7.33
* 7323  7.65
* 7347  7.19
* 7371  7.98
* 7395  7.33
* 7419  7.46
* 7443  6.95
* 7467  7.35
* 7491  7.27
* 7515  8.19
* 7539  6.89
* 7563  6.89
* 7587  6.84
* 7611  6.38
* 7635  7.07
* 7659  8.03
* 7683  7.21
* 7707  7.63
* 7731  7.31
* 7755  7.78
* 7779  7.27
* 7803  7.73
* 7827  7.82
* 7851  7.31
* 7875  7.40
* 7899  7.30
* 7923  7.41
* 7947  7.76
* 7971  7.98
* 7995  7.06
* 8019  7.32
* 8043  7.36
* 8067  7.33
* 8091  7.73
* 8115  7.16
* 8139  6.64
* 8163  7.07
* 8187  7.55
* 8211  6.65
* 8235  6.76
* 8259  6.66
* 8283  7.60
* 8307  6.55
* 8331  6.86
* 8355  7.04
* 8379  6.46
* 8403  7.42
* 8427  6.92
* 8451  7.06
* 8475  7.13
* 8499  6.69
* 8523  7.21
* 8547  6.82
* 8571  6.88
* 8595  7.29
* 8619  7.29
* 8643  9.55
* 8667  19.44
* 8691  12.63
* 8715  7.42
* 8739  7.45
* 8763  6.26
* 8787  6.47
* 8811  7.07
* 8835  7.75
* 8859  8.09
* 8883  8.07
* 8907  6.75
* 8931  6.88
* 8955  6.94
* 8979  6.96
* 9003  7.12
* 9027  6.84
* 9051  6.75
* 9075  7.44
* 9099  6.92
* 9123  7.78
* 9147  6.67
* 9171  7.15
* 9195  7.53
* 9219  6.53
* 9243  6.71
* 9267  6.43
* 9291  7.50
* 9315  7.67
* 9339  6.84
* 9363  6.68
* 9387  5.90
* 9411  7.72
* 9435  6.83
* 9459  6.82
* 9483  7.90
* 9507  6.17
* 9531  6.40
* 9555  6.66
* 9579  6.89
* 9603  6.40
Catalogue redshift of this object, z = 0.319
